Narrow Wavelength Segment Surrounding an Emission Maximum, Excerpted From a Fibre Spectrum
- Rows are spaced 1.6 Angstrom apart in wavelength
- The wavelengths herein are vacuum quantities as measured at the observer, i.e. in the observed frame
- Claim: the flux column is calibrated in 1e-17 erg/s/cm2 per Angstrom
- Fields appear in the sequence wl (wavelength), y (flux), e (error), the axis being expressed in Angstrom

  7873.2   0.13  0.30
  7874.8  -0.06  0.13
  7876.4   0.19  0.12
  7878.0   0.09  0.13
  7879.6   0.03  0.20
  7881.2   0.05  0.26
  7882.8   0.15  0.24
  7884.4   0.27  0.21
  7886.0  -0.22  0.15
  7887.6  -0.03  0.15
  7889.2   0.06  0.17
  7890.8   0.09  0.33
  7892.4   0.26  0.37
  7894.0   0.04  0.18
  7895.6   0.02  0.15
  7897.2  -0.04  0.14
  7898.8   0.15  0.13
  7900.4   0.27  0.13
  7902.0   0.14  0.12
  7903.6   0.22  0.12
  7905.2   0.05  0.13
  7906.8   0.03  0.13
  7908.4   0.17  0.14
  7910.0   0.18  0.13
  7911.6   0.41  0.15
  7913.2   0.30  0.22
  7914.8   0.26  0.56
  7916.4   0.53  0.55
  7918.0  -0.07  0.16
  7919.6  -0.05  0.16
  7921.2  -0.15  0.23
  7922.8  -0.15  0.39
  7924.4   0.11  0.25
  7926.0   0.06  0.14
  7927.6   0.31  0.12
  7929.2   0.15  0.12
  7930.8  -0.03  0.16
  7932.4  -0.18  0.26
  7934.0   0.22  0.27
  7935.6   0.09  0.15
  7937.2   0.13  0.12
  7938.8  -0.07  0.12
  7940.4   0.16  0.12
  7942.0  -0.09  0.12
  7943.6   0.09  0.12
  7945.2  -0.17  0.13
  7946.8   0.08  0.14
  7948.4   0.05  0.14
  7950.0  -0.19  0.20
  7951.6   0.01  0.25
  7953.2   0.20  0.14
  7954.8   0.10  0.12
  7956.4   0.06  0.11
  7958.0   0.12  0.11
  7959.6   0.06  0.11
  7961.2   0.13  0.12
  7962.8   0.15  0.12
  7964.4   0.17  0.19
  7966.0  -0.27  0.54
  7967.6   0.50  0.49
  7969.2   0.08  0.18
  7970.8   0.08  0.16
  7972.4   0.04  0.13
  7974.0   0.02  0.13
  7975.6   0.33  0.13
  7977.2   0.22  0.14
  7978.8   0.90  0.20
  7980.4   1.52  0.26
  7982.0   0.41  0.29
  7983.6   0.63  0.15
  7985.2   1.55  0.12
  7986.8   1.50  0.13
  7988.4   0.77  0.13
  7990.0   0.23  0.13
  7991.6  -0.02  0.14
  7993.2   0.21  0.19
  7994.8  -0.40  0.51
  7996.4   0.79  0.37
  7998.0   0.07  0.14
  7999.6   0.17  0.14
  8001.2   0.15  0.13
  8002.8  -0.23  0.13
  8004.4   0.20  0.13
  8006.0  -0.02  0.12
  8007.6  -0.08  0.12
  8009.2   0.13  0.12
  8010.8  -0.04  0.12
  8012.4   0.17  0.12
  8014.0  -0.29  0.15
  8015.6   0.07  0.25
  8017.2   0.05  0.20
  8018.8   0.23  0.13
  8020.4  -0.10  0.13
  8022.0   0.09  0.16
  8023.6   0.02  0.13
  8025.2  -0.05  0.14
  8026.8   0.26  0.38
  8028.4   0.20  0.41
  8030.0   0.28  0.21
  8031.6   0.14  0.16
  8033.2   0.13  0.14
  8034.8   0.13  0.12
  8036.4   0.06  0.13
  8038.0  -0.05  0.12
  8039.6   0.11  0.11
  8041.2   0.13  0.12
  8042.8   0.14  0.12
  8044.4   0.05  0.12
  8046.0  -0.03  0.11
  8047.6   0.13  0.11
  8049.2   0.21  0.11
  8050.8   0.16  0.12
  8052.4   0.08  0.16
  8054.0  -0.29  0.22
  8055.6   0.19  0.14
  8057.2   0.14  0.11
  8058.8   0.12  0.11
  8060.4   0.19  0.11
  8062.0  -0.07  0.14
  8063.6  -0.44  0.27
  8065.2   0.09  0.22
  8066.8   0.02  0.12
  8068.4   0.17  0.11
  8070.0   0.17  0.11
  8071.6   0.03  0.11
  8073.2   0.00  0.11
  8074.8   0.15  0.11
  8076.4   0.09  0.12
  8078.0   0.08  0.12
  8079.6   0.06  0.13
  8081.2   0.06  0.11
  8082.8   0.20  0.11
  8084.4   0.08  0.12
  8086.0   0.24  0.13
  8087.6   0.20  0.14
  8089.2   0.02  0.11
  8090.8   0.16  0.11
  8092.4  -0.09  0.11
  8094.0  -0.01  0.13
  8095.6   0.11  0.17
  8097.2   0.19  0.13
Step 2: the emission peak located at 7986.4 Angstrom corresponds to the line [O II]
